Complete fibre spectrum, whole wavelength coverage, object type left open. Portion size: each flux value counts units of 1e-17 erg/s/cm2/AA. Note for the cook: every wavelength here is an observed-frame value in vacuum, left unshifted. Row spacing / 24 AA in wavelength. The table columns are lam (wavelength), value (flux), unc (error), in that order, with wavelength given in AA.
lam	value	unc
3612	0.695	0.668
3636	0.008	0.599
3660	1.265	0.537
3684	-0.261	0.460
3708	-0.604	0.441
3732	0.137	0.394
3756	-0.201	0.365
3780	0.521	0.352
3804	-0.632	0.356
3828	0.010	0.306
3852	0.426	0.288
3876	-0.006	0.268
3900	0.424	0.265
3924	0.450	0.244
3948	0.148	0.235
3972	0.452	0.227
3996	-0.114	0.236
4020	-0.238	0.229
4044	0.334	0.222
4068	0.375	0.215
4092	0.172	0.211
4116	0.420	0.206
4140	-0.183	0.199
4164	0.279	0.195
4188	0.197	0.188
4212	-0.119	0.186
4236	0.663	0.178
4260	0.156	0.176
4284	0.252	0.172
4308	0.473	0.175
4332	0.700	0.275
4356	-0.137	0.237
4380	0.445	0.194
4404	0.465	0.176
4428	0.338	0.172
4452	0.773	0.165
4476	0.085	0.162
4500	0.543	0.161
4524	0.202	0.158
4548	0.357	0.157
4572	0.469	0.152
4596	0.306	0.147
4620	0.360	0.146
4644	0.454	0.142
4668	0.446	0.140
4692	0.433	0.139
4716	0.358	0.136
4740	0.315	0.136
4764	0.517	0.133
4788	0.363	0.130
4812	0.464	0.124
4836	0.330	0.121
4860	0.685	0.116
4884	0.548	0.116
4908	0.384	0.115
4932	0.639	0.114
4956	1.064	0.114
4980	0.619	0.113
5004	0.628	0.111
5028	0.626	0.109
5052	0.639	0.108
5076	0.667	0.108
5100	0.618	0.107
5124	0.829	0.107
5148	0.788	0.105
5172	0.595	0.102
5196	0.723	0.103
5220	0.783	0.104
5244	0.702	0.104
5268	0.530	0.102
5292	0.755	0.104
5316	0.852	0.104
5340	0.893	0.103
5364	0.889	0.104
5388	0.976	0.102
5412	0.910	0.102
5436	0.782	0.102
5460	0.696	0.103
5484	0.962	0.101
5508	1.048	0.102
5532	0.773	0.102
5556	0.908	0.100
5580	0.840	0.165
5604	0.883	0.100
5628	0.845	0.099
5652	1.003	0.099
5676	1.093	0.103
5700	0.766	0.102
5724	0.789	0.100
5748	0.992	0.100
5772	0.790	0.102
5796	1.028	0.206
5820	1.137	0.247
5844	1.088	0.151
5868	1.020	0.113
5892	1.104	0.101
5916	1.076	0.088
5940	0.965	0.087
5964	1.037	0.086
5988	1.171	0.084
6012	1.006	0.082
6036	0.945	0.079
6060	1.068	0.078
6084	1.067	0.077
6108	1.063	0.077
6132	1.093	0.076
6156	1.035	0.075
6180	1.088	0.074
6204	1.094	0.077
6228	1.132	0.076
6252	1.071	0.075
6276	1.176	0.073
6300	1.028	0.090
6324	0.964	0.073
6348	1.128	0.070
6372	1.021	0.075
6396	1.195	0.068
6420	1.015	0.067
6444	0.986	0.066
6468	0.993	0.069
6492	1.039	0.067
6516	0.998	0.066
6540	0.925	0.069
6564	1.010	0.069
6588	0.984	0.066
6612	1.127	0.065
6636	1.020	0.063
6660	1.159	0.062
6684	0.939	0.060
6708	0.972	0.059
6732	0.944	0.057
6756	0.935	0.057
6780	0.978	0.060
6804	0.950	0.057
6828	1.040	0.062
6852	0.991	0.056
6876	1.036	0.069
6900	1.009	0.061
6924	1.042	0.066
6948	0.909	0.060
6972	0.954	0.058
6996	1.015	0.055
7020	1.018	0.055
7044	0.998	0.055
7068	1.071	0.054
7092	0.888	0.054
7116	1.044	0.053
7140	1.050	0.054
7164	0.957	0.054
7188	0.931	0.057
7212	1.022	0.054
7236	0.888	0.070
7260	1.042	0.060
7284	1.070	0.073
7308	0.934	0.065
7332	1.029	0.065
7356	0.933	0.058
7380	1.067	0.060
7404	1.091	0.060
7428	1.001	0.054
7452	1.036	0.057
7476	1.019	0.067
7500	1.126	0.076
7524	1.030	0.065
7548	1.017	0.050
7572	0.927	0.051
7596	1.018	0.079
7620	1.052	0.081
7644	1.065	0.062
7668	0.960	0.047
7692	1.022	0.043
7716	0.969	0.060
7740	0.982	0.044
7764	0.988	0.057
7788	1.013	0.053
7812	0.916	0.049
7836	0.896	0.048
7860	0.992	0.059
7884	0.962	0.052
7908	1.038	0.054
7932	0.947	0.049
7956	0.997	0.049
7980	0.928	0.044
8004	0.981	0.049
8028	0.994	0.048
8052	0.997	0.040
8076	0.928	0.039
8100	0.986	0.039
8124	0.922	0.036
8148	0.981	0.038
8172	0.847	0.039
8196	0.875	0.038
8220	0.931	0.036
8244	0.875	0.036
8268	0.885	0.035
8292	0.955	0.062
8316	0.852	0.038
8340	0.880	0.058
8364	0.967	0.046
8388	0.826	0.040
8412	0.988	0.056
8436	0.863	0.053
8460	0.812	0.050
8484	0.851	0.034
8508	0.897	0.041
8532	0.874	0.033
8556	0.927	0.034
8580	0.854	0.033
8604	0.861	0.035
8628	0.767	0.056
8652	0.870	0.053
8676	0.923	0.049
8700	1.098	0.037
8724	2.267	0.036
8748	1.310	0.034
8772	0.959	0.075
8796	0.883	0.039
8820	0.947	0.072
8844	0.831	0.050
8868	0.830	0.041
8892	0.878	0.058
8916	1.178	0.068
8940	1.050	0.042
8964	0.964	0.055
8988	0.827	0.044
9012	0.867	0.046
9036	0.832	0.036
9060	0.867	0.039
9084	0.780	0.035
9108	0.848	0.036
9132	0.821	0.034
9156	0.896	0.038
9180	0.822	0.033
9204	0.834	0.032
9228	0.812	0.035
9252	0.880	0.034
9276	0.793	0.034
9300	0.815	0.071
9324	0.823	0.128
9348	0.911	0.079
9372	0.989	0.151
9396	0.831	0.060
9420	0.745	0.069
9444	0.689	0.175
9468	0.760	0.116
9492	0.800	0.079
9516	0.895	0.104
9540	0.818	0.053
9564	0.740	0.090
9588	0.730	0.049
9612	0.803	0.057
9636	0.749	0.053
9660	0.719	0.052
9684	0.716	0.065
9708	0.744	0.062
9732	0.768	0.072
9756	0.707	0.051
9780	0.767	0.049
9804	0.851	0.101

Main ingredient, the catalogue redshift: 0.328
